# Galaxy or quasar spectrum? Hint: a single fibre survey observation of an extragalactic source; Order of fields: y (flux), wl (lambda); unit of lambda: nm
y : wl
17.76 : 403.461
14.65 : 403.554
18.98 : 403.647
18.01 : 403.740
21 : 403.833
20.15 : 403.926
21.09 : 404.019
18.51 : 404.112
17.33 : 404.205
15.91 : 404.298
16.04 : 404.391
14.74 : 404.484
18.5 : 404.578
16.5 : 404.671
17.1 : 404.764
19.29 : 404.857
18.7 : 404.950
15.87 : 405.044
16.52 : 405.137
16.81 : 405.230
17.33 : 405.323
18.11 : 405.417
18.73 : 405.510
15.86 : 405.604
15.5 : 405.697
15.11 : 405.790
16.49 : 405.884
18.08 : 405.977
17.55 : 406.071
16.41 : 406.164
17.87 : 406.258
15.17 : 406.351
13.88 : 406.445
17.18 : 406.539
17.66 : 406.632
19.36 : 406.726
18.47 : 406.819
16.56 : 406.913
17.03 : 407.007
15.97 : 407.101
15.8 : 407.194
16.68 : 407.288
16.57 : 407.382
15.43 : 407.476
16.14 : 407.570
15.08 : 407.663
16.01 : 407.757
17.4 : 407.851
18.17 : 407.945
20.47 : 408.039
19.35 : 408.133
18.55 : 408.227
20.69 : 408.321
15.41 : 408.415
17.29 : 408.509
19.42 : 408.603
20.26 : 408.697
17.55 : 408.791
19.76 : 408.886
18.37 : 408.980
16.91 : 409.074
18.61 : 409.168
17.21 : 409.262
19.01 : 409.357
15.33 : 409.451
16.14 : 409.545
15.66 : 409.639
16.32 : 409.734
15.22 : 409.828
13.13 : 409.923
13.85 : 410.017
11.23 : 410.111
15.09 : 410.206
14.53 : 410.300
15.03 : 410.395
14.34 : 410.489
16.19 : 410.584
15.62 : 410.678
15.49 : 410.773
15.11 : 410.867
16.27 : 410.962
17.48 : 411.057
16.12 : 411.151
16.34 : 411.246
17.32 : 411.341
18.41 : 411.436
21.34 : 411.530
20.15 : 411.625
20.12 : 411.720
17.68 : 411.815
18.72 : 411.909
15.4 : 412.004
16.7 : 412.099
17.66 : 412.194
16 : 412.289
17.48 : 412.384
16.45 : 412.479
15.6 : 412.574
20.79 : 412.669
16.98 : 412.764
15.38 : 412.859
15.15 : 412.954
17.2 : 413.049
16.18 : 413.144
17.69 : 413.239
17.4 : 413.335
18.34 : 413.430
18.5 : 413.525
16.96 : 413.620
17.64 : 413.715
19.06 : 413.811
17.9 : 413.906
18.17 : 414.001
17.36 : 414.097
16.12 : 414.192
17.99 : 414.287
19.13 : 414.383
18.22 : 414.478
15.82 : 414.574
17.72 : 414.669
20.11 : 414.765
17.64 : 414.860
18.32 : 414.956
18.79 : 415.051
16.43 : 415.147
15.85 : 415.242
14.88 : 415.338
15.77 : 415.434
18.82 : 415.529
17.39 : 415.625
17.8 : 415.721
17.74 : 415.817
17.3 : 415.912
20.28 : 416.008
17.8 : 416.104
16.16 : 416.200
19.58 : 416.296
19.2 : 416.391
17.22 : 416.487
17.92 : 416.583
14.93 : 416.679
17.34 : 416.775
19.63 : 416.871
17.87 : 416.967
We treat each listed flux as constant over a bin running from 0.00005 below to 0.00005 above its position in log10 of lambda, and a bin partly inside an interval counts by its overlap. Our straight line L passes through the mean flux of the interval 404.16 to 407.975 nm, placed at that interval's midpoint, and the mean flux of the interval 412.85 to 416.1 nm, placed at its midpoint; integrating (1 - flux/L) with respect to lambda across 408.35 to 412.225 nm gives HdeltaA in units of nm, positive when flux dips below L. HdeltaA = 0.08 nm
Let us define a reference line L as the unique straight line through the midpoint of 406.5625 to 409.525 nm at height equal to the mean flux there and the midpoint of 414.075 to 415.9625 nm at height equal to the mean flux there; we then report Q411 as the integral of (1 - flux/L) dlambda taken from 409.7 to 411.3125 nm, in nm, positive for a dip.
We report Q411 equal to 0.22 nm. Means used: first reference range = 17.6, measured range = 15.2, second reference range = 17.5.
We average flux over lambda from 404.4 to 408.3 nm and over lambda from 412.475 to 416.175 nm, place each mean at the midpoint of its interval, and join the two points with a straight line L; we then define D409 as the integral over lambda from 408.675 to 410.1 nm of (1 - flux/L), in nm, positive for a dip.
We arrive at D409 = 0.04 nm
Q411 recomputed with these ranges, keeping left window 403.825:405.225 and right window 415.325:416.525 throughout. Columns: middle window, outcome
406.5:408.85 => 0.022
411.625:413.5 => 0.048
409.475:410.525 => 0.185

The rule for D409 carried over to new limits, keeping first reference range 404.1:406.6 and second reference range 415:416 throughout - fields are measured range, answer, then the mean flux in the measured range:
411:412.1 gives -0.061 nm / 18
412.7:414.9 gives -0.049 nm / 17.5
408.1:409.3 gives -0.103 nm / 18.4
